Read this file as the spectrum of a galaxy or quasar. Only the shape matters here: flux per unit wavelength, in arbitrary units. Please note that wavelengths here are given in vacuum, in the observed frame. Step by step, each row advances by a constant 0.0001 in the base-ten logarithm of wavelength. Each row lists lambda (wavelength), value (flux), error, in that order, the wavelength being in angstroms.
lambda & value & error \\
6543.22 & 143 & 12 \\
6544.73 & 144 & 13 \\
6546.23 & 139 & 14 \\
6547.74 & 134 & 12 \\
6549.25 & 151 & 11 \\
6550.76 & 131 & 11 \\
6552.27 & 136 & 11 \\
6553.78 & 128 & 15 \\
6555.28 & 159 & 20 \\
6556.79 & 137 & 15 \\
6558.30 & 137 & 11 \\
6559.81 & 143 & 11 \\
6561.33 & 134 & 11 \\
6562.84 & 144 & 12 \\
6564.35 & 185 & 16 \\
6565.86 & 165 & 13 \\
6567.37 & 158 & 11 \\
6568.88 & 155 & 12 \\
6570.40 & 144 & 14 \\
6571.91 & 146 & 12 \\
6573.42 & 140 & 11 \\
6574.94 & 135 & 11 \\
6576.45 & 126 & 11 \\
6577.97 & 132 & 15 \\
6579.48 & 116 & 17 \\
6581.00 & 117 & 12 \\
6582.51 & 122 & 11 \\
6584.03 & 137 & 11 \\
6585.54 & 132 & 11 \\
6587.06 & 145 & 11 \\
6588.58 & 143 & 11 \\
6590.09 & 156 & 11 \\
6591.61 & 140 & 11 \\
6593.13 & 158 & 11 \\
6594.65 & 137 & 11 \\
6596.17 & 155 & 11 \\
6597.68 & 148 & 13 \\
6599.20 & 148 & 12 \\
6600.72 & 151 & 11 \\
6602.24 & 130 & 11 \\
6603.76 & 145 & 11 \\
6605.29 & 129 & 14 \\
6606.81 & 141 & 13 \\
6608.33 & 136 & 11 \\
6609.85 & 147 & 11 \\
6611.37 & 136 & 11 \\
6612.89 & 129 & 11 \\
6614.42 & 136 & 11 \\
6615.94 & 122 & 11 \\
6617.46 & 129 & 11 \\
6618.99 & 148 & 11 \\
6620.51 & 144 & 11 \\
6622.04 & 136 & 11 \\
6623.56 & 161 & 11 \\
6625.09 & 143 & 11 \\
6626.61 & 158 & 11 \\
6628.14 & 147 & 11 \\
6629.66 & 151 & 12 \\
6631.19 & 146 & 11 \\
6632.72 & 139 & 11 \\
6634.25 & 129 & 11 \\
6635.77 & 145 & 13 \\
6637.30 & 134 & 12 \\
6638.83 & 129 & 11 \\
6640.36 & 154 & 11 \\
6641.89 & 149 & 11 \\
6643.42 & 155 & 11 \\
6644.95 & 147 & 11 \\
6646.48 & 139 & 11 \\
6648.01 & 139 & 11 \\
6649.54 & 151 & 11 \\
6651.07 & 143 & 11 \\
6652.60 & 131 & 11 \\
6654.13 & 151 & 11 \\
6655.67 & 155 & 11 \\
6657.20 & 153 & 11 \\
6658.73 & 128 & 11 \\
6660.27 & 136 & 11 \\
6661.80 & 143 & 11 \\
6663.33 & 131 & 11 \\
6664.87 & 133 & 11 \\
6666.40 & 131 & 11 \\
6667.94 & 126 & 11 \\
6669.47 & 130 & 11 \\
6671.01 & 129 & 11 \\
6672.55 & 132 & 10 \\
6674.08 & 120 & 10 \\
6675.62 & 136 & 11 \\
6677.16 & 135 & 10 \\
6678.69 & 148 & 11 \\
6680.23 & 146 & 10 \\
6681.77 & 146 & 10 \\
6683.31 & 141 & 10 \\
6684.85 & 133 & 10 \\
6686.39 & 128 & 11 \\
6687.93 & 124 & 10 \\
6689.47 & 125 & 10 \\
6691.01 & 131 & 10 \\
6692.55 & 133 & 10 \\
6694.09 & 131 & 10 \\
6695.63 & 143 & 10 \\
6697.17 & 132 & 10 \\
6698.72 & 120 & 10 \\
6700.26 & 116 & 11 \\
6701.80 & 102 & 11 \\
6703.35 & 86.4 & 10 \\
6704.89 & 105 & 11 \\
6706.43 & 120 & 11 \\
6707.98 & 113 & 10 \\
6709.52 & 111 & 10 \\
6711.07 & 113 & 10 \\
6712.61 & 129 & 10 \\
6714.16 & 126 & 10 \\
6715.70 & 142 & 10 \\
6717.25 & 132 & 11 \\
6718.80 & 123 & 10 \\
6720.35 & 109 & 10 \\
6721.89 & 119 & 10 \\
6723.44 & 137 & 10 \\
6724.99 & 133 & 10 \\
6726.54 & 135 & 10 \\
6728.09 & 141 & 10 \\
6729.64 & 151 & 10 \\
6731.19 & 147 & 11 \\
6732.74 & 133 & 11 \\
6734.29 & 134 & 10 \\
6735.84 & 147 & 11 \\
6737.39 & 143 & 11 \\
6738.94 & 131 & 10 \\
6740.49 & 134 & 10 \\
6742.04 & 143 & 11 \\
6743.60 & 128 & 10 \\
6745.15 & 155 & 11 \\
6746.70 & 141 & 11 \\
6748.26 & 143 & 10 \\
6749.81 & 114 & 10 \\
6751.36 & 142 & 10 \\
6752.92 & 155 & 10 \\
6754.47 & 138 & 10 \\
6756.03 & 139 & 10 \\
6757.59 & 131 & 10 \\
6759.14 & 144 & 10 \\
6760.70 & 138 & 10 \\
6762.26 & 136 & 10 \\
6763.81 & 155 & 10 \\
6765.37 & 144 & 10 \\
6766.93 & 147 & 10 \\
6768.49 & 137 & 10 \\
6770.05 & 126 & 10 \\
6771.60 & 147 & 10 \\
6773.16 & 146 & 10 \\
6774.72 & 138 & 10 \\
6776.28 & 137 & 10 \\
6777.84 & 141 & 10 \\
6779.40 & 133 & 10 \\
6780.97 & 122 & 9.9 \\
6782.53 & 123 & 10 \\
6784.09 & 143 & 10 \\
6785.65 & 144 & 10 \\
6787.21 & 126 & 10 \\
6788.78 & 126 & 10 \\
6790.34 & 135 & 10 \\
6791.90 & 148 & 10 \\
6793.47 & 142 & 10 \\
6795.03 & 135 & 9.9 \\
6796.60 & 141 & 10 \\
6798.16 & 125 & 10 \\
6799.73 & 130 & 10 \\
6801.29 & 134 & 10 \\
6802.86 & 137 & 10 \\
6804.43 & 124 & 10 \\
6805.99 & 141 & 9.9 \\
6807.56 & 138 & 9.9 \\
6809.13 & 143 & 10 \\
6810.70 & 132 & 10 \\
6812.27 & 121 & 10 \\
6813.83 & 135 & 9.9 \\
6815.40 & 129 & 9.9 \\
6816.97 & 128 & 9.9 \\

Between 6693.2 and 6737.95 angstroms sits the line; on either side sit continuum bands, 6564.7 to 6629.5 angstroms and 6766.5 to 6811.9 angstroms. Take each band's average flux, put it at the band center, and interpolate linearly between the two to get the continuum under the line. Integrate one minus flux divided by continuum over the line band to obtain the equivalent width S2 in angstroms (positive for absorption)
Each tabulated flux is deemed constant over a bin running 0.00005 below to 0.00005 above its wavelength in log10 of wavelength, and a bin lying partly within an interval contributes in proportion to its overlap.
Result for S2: 3.6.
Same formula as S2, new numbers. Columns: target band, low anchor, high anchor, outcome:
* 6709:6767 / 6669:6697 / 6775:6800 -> -0.7 angstroms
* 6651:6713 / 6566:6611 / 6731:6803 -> 4.3 angstroms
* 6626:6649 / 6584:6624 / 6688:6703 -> -1.5 angstroms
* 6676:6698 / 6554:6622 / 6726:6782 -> 0.7 angstroms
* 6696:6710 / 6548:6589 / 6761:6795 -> 2.6 angstroms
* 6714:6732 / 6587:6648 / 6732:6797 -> 0.8 angstroms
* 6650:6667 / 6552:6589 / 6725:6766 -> 0.1 angstroms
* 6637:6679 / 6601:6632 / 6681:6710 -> -2.3 angstroms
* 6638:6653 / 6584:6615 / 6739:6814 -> -0.3 angstroms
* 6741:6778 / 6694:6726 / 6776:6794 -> -2.9 angstroms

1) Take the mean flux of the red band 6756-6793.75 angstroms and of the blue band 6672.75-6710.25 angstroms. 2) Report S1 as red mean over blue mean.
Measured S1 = 1.09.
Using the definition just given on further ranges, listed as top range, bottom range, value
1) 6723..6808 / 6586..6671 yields 0.97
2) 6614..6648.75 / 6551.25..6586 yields 1.02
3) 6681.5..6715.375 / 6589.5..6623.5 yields 0.87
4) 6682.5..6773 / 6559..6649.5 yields 0.93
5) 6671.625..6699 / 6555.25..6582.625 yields 0.94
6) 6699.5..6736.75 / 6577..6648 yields 0.89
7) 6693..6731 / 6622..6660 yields 0.86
